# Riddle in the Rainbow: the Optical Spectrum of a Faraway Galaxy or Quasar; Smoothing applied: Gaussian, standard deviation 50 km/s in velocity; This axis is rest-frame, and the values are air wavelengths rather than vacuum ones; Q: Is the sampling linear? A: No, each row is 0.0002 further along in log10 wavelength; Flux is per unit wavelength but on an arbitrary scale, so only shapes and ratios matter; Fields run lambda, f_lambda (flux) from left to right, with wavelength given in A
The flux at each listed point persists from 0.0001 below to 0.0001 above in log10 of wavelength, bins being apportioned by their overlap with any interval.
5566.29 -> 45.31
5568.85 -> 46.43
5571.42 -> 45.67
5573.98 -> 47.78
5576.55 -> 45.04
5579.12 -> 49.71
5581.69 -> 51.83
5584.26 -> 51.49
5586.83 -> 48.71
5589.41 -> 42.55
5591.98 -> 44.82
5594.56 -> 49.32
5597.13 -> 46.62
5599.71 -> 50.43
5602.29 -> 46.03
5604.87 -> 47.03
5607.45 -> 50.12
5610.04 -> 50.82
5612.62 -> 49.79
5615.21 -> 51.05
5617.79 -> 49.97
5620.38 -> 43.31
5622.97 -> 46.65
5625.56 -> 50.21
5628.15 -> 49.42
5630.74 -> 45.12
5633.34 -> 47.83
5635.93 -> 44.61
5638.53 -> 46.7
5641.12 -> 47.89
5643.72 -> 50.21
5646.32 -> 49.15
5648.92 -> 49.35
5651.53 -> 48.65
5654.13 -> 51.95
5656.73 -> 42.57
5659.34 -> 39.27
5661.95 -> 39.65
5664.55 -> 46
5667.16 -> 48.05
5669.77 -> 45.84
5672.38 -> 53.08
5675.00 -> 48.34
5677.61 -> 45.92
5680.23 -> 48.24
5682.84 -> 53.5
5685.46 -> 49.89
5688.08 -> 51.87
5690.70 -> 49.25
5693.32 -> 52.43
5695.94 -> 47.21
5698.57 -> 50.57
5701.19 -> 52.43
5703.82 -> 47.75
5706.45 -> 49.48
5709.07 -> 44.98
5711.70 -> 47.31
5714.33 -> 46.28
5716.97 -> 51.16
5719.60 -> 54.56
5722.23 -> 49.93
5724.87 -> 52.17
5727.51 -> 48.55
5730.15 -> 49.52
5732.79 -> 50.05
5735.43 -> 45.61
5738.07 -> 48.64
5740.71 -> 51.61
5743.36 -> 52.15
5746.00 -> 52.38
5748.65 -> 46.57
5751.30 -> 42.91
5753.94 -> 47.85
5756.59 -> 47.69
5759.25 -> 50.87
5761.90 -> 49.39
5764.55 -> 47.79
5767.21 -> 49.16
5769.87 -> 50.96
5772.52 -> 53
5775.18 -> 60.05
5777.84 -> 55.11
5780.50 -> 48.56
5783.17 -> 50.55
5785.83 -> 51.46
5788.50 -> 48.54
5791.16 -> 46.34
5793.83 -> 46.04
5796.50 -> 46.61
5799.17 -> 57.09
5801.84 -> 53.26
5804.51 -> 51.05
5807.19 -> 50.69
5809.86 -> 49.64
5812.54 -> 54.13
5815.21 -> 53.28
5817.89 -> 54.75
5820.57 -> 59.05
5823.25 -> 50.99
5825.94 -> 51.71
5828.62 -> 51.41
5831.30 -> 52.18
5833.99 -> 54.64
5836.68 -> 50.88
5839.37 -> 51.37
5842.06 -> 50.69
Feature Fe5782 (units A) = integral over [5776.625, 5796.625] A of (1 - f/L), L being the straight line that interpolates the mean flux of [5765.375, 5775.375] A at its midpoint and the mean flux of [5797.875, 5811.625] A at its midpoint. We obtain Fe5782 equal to 1.2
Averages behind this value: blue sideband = 52.2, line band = 49.3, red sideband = 52.4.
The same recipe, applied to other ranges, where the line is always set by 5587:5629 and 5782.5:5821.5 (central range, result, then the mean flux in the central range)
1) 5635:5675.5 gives 1.6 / 46.9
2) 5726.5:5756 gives 1.0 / 48.7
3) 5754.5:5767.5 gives 0.5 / 48.9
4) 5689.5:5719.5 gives 0.3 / 49.2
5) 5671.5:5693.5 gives -0.3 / 50.1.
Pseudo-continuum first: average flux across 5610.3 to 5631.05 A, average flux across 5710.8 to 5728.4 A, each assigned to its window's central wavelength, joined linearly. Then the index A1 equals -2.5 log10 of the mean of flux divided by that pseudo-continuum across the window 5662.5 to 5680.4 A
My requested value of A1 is 0.04 mag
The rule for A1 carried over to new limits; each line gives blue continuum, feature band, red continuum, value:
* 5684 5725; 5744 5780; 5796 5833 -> 0.02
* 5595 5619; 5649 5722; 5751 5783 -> 0.03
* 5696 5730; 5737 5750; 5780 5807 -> -0.01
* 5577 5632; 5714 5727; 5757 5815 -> -0.02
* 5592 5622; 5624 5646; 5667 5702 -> 0.02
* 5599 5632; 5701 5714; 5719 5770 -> 0.03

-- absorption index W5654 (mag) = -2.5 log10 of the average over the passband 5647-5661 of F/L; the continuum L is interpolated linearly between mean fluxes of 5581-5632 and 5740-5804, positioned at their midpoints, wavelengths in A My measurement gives 0.057 mag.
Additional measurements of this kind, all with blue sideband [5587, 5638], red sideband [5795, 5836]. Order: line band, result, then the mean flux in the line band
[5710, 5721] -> 0.01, 49.7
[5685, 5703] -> -0.02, 50.5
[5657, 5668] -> 0.14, 43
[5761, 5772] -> 0.04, 49.6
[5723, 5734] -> 0.01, 50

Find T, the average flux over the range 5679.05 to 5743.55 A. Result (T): 49.8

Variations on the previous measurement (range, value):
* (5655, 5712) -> 47.9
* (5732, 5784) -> 50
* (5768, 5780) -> 54.1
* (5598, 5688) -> 47.9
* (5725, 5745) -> 49.7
